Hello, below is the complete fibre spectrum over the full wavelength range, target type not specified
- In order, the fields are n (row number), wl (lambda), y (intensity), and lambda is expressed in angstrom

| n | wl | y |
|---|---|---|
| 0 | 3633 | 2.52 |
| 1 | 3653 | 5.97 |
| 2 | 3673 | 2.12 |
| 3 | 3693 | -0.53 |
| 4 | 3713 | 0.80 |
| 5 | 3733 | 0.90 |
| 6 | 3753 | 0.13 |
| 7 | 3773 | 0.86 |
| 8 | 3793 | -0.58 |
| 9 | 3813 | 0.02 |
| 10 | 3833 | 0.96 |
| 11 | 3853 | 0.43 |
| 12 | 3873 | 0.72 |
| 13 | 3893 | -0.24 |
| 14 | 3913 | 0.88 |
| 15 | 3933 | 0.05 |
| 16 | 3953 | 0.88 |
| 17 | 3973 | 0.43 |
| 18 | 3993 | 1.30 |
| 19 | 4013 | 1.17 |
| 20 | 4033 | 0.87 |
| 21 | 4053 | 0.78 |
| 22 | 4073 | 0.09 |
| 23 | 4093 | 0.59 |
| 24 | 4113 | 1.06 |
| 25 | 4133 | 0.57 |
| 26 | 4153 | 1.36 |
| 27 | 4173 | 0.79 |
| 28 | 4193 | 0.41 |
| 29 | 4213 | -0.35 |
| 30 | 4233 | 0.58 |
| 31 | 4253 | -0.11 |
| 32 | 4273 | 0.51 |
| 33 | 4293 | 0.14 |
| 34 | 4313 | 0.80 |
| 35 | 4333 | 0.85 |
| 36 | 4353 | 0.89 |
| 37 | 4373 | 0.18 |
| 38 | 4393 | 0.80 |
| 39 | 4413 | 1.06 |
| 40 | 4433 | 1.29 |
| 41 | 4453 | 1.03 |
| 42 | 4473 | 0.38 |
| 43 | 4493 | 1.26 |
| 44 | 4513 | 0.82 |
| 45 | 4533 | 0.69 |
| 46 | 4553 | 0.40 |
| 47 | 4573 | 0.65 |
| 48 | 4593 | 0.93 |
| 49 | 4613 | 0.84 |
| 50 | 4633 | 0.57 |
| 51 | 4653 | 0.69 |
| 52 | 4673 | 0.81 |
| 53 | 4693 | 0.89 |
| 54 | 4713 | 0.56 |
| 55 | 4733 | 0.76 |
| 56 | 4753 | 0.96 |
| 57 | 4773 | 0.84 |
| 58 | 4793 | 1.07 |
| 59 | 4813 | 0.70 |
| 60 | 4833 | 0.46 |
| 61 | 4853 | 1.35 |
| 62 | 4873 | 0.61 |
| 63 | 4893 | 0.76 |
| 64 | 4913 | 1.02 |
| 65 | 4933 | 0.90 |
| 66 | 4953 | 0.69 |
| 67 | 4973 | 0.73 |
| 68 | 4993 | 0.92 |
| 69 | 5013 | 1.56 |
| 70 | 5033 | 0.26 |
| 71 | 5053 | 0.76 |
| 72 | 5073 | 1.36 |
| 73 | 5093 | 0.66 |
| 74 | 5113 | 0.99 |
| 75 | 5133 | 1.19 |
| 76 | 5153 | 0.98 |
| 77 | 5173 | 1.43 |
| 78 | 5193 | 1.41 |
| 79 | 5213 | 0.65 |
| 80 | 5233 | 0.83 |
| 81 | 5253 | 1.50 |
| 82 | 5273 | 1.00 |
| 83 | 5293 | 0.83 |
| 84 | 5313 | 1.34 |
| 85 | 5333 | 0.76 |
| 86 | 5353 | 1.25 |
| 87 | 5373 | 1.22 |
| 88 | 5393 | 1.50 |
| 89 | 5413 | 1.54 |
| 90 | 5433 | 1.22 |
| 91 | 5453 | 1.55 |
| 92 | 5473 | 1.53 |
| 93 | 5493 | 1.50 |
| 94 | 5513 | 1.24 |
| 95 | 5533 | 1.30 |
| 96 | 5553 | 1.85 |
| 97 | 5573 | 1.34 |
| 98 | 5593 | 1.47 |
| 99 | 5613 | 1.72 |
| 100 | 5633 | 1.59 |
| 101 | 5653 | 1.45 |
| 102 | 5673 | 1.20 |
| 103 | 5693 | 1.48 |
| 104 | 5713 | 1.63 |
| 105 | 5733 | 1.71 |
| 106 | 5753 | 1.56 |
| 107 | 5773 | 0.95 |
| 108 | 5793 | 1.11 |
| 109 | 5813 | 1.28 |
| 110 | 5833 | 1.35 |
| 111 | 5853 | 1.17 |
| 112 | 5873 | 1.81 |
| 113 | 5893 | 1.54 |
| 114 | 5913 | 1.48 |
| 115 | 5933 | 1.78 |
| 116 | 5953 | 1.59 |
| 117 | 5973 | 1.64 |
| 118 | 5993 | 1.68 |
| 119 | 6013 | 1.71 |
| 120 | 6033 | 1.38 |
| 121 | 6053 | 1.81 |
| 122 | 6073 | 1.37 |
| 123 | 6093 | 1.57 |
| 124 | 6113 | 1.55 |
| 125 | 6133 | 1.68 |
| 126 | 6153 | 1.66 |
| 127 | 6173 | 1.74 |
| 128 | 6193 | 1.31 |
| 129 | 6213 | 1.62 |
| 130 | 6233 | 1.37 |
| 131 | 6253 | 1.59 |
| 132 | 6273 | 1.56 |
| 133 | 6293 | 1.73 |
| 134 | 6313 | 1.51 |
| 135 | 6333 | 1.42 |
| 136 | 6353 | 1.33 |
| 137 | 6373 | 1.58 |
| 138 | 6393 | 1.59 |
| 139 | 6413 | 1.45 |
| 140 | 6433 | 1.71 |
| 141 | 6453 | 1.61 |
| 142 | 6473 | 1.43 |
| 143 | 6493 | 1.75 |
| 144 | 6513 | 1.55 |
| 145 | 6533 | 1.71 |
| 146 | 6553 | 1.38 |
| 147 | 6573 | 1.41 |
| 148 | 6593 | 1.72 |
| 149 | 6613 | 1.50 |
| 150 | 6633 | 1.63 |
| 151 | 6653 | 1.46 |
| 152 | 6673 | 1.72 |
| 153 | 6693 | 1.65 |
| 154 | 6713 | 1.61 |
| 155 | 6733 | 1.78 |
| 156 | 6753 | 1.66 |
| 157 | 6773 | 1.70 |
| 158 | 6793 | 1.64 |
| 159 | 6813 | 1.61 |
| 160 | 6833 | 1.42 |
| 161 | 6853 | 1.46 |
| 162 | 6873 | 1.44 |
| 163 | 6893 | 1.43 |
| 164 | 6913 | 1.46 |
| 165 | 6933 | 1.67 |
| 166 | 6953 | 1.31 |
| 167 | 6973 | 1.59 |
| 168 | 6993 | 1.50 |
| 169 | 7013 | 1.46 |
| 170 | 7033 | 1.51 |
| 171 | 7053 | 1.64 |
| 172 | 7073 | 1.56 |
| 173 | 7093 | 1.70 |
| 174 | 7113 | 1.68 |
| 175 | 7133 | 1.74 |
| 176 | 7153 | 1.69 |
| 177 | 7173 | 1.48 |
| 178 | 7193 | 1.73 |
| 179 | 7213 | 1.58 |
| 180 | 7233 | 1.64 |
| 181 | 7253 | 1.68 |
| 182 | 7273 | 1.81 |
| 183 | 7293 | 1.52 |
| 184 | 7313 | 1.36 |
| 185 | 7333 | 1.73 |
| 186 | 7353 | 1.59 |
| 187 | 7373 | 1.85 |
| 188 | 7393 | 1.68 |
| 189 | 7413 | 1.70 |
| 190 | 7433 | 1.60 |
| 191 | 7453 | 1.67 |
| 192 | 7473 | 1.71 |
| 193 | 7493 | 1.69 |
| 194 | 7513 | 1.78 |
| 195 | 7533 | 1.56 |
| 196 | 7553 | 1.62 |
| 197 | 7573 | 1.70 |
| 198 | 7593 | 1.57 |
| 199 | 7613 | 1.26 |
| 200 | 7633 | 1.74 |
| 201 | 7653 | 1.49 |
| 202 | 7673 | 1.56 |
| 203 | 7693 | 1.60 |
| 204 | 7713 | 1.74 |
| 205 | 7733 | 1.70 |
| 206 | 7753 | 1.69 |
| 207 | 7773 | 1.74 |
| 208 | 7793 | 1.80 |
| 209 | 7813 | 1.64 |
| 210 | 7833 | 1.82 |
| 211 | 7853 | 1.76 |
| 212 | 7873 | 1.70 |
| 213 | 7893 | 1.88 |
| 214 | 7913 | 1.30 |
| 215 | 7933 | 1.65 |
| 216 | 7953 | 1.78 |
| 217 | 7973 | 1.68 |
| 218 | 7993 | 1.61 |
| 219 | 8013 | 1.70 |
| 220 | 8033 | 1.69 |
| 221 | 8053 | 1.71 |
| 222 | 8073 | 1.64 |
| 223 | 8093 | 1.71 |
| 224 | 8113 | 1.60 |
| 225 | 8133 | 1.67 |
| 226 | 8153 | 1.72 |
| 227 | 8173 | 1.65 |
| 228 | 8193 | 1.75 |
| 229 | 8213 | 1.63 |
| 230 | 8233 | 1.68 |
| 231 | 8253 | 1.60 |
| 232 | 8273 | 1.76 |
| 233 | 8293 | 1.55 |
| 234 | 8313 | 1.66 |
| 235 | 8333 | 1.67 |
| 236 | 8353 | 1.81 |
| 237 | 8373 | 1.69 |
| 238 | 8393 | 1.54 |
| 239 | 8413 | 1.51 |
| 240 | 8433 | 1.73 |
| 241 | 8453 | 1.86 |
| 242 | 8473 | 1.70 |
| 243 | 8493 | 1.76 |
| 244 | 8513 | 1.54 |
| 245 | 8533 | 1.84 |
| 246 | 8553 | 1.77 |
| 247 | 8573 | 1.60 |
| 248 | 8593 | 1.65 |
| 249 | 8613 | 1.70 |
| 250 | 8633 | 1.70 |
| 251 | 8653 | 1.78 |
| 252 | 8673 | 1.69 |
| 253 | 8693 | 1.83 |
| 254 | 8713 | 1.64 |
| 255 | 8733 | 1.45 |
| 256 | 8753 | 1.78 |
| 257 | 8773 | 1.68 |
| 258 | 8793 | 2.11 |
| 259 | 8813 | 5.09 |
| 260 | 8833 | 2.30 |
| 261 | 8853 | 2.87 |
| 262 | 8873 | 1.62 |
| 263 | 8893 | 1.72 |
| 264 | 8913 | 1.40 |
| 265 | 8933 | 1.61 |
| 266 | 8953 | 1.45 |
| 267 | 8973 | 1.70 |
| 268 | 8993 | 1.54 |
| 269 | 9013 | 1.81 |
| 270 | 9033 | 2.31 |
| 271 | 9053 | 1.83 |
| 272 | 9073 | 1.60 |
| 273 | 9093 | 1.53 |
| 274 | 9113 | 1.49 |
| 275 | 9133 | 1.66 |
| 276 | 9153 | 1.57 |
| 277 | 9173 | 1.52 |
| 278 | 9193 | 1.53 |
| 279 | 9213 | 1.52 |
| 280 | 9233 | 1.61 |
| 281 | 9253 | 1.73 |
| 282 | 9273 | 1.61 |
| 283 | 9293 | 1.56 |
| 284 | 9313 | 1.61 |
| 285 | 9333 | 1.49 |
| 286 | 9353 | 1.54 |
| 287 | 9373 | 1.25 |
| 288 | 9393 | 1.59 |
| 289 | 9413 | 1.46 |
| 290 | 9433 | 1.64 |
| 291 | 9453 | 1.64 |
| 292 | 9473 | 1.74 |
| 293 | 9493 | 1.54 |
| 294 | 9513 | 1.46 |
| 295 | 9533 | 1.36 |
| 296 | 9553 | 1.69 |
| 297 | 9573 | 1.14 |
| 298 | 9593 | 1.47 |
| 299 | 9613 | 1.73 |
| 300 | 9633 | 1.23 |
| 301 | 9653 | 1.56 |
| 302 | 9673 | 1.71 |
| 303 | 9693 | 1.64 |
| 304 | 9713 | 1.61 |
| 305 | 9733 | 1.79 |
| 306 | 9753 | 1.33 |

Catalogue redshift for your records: 0.343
